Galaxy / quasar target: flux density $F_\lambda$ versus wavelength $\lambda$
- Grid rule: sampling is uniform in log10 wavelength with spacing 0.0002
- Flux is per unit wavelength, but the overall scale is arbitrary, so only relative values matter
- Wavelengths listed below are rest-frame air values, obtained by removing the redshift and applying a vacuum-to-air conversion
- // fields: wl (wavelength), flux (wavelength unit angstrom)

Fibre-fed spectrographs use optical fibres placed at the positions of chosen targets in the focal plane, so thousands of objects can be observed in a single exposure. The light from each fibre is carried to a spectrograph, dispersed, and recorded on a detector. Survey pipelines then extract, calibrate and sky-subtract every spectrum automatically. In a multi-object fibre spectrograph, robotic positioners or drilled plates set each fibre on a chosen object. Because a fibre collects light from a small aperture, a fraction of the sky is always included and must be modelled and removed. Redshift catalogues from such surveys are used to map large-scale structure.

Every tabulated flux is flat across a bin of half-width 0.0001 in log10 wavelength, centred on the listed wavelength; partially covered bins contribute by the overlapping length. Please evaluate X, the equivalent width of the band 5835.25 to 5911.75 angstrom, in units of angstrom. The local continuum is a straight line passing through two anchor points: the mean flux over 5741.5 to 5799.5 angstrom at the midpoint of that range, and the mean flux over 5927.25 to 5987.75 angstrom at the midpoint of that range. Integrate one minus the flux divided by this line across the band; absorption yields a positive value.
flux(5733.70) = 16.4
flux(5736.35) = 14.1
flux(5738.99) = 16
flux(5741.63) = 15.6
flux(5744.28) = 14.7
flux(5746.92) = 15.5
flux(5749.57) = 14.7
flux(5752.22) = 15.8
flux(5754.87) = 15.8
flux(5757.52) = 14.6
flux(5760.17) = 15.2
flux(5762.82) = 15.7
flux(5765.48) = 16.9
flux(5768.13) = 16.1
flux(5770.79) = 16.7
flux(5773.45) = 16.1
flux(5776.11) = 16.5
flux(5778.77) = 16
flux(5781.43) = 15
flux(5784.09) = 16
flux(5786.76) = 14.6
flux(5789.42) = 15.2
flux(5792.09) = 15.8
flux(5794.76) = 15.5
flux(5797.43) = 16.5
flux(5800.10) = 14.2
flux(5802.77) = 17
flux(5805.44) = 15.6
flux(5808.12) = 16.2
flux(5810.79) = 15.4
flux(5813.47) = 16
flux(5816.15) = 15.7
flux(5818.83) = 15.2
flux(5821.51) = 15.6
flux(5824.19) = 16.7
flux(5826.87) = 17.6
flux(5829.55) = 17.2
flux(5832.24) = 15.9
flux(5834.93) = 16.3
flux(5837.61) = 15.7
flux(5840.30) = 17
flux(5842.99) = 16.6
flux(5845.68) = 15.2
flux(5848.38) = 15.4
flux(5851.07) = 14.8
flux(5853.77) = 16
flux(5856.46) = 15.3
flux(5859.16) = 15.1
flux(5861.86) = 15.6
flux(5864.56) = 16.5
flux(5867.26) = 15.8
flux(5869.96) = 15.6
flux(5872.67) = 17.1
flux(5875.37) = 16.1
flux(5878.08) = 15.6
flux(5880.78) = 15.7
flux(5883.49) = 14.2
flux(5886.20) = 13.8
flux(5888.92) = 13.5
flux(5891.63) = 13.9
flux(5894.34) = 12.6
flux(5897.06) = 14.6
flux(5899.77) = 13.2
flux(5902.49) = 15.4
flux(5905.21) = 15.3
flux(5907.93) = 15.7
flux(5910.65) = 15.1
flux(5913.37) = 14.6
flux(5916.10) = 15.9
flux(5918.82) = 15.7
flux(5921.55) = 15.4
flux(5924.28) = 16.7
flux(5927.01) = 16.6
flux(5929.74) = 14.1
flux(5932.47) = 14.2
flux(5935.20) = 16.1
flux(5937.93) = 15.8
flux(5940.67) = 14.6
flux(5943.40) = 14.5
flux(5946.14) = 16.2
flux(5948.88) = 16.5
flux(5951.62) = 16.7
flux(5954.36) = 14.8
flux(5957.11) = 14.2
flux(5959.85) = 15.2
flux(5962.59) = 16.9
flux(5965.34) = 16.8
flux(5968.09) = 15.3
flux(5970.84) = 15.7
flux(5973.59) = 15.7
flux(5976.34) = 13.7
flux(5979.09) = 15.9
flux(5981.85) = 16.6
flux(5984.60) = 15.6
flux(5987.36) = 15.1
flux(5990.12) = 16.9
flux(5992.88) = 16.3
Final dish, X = 1.6 angstrom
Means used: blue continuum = 15.6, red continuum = 15.5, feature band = 15.2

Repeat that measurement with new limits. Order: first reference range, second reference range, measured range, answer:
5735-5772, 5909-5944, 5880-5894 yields 1.23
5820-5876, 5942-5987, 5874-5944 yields 3.82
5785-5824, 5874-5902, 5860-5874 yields -1.34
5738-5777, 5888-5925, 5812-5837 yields -1.49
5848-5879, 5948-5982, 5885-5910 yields 2.33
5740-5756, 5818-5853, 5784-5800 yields 0.28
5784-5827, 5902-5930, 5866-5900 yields 1.79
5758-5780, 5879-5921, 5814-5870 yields -2.45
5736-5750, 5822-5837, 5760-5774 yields -0.54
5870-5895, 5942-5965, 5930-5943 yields 0.37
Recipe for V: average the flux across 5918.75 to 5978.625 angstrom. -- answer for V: 15.5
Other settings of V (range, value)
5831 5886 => 15.7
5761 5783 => 16.1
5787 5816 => 15.7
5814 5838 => 16.2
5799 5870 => 15.9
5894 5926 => 15.1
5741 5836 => 15.8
